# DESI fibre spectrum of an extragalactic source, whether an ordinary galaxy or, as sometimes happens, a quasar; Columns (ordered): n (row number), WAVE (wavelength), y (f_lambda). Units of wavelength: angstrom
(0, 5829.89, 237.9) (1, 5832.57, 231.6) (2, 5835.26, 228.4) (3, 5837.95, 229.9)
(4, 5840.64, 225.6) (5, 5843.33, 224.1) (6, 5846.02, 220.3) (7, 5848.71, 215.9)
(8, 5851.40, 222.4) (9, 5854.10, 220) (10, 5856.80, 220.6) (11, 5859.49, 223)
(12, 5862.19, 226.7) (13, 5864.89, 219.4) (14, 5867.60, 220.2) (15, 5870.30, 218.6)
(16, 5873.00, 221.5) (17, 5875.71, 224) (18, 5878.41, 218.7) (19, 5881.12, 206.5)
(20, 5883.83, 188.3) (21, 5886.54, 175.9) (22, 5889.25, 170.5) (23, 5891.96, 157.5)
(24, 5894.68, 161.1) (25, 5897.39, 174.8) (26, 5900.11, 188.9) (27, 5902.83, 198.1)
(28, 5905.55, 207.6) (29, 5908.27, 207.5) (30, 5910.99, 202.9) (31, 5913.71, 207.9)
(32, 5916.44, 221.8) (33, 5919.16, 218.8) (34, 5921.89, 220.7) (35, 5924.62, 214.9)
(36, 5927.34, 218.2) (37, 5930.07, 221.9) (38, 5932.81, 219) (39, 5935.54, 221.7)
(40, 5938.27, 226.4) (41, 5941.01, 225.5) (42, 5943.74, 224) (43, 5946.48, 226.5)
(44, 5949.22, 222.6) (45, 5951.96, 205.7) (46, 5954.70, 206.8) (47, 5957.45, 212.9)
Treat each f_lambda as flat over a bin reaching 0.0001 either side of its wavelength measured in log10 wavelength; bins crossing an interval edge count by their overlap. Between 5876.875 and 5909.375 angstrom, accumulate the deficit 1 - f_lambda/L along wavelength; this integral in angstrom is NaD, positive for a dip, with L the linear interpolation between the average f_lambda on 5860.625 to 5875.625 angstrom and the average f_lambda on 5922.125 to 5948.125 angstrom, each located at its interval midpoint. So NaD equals 4.9 angstrom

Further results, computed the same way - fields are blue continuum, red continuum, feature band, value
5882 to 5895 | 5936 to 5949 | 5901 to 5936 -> -2.04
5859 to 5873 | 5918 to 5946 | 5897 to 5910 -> 1.42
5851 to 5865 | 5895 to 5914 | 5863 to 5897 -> 1.93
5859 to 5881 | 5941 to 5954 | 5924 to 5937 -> 0.03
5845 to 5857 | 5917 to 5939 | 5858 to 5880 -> -0.15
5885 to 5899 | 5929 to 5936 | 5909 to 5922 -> -0.96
